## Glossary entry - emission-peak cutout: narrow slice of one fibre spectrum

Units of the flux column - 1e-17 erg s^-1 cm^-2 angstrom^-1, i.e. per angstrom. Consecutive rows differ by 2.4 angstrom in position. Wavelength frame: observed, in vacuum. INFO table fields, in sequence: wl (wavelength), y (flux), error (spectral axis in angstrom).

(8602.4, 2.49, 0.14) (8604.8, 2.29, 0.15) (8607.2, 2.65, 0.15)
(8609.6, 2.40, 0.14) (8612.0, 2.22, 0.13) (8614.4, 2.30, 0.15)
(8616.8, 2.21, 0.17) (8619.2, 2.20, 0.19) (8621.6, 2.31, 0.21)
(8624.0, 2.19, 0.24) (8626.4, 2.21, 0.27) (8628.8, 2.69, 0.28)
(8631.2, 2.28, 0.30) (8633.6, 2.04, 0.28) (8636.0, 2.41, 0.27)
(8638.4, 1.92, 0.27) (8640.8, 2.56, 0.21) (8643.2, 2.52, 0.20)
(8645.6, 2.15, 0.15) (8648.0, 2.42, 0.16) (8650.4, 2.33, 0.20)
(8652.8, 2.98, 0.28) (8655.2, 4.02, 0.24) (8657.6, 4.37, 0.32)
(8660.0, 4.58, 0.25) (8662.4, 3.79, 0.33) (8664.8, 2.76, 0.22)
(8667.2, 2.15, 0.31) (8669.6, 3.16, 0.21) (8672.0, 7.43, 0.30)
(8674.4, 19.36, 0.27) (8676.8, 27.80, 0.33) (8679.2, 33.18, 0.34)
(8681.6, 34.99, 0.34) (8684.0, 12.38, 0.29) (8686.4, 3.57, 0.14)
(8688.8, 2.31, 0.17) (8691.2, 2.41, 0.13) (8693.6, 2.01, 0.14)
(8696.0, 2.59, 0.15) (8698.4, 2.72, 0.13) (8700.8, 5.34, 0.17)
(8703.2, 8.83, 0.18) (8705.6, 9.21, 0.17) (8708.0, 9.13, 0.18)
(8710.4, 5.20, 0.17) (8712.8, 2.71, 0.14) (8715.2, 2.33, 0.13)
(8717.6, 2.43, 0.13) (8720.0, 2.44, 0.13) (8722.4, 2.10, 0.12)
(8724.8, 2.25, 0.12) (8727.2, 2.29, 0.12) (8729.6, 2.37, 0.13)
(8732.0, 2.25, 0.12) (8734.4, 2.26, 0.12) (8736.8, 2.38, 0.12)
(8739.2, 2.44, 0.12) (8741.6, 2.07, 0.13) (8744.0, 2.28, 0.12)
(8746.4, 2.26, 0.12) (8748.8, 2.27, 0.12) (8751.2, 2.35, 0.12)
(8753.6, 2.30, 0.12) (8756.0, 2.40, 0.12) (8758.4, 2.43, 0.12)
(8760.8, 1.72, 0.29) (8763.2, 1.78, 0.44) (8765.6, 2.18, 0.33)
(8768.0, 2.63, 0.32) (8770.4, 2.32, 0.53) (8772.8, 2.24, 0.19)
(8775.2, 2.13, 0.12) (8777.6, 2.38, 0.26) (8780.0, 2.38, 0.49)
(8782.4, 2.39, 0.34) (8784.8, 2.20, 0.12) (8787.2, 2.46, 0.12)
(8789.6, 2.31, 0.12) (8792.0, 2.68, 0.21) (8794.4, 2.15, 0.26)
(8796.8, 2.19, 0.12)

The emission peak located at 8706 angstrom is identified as [N II]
